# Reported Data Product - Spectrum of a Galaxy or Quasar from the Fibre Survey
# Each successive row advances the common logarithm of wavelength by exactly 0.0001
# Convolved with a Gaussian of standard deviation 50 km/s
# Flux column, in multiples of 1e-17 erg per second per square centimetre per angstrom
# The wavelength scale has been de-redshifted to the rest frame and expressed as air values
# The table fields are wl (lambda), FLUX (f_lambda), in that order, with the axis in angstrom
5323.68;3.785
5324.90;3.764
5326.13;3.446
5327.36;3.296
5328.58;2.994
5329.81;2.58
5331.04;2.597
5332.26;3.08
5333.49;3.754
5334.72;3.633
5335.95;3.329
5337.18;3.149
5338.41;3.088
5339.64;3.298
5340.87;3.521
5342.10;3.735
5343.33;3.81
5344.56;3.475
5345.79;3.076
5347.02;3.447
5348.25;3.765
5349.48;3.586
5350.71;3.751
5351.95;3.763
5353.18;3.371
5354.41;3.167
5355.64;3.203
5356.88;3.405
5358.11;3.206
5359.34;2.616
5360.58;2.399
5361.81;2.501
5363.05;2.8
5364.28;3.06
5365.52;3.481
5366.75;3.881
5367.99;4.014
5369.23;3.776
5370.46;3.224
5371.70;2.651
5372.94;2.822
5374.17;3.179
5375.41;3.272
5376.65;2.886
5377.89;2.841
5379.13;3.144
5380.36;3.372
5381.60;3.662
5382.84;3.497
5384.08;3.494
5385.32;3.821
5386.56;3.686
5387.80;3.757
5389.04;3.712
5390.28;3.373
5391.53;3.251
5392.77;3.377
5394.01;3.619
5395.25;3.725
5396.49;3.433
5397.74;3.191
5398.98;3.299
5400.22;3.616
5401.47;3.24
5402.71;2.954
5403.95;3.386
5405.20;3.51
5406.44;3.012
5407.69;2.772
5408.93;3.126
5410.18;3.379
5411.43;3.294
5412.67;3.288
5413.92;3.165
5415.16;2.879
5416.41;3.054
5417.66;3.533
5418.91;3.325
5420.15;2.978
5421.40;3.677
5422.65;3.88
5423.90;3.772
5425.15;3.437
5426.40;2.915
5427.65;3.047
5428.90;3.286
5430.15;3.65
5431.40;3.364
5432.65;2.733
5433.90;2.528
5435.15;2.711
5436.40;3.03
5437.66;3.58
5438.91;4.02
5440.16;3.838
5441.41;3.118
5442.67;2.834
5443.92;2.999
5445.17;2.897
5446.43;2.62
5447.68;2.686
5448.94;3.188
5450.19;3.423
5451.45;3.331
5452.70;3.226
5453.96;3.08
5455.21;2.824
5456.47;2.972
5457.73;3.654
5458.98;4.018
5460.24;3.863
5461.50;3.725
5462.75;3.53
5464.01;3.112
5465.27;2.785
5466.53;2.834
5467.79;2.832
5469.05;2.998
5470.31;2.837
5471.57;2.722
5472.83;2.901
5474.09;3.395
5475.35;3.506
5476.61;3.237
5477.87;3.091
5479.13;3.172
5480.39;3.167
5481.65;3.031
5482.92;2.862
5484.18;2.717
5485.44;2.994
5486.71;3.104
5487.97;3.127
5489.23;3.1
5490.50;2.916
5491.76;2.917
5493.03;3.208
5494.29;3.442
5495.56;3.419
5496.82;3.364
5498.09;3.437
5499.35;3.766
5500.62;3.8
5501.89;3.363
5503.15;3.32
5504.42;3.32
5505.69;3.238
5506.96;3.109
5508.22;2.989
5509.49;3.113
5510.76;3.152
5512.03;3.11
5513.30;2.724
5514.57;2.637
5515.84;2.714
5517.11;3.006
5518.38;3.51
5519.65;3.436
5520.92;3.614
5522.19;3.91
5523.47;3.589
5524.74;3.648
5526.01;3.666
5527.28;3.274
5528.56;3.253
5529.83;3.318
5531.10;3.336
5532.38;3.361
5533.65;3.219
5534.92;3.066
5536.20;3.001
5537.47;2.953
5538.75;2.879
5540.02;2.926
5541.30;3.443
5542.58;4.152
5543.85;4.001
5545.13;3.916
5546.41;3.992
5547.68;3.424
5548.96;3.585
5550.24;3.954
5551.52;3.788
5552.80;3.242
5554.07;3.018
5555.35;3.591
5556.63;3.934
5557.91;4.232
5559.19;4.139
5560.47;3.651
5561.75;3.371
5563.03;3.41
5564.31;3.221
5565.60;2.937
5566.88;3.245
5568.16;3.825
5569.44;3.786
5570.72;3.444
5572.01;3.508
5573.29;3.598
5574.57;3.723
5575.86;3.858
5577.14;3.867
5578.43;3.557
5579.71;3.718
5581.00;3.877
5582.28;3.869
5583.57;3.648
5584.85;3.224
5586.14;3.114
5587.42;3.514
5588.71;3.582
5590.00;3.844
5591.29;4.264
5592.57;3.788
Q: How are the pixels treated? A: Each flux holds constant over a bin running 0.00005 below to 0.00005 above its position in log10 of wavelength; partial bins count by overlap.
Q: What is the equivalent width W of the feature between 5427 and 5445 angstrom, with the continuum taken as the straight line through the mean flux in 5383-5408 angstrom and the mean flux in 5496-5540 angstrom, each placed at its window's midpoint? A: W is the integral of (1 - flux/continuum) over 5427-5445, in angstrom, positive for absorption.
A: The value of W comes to 1.0 angstrom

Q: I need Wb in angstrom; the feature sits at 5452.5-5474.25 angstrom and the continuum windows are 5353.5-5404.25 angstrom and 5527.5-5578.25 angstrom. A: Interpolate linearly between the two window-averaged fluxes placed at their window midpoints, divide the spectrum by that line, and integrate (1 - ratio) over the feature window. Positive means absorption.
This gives 1.4 angstrom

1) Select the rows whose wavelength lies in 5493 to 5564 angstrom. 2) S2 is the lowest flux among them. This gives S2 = 2.637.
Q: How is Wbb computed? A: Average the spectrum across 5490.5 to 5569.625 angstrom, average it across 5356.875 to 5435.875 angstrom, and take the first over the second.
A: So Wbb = 1.04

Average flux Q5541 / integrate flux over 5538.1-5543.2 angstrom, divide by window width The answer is 3.34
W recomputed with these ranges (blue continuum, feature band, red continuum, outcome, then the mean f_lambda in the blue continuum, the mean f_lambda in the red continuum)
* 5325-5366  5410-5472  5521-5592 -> 3.3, 3.26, 3.55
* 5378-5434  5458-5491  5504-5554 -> 2.0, 3.34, 3.34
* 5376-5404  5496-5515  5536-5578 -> 1.5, 3.41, 3.57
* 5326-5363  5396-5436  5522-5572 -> 1.4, 3.26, 3.5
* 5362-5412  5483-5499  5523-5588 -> 1.4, 3.33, 3.53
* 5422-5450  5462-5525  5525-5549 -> 2.7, 3.19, 3.41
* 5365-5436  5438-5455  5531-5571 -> 1.0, 3.31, 3.5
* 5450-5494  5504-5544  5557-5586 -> 1.6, 3.15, 3.62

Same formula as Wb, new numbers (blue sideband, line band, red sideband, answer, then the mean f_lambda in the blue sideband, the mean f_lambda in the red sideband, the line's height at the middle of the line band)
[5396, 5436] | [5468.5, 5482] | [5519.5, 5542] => 0.7 angstrom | 3.23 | 3.33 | 3.28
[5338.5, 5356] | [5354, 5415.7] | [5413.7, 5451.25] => 1.7 angstrom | 3.49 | 3.21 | 3.37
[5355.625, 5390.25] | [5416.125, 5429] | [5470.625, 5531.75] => -0.5 angstrom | 3.27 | 3.22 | 3.25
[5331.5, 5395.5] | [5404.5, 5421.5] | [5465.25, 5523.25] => 0.4 angstrom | 3.35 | 3.16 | 3.28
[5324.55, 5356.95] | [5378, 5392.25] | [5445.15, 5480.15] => -0.9 angstrom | 3.37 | 3.16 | 3.29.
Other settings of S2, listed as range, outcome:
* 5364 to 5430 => 2.651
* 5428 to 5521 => 2.528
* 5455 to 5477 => 2.722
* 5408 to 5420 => 2.879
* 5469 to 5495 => 2.717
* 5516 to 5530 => 3.006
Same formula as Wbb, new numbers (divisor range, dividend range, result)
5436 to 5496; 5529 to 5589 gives 1.12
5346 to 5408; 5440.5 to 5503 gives 0.95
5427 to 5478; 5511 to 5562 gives 1.08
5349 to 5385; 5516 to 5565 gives 1.08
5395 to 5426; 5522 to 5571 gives 1.06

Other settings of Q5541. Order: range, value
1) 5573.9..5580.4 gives 3.74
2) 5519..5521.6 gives 3.54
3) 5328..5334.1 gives 3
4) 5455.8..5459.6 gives 3.54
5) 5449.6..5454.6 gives 3.26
